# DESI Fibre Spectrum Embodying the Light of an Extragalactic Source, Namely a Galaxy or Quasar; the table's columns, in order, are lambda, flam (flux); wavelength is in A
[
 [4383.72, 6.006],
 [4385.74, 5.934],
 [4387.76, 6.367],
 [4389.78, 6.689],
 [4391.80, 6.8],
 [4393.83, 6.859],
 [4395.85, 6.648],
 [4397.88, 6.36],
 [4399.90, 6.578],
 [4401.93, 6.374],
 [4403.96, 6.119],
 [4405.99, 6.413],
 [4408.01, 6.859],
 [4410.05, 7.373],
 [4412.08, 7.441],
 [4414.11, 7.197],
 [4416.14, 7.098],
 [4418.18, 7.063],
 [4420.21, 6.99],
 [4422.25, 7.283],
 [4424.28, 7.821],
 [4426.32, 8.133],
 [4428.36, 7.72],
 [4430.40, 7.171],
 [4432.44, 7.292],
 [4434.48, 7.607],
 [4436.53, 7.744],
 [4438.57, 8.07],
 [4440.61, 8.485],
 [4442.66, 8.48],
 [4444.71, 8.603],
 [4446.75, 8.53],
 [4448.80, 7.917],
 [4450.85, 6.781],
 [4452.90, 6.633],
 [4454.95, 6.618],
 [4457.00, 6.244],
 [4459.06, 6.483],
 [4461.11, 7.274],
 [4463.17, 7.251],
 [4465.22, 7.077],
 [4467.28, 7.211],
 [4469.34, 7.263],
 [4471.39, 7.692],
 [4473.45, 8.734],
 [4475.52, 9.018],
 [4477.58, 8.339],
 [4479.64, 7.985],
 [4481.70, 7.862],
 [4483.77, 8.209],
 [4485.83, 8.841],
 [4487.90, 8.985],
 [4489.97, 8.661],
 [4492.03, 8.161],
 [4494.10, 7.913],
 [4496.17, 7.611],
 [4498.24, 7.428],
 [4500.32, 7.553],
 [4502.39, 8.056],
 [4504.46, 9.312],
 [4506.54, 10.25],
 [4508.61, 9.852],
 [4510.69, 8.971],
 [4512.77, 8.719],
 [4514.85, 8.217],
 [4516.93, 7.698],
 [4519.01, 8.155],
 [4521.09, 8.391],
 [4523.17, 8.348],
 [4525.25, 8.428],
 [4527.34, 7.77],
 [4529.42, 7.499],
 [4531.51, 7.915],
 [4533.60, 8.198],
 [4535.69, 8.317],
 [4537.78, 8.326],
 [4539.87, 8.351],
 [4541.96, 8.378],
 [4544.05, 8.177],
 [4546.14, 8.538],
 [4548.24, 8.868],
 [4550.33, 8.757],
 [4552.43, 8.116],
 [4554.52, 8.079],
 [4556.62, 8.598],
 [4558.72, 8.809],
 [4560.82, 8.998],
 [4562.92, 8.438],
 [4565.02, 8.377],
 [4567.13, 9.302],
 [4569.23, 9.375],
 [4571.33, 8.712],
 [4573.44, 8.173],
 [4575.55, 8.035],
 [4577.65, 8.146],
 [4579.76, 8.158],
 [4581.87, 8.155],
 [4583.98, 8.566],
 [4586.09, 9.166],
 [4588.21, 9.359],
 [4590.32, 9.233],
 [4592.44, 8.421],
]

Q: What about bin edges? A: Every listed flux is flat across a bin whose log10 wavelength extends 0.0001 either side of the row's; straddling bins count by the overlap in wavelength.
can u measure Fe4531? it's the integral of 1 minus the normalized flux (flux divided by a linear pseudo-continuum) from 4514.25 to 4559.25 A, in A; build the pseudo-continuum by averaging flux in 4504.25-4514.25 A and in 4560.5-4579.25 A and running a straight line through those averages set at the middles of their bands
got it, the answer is 3.7 A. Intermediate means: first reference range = 9.37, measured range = 8.27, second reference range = 8.59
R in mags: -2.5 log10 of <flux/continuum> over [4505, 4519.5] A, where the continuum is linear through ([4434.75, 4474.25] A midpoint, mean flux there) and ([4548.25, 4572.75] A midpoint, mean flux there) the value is -0.092 mag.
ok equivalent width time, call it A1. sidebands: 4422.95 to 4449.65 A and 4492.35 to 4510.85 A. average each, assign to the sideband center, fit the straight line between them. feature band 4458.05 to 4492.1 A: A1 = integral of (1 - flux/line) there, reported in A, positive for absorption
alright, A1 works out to 1.5 A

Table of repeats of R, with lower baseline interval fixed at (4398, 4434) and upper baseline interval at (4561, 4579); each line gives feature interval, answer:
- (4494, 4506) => -0.02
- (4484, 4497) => -0.07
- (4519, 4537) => 0.01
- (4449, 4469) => 0.09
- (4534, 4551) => -0.02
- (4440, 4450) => -0.14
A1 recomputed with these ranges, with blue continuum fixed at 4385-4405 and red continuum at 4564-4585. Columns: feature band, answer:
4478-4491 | -1.6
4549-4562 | -0.4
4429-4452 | -2.9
